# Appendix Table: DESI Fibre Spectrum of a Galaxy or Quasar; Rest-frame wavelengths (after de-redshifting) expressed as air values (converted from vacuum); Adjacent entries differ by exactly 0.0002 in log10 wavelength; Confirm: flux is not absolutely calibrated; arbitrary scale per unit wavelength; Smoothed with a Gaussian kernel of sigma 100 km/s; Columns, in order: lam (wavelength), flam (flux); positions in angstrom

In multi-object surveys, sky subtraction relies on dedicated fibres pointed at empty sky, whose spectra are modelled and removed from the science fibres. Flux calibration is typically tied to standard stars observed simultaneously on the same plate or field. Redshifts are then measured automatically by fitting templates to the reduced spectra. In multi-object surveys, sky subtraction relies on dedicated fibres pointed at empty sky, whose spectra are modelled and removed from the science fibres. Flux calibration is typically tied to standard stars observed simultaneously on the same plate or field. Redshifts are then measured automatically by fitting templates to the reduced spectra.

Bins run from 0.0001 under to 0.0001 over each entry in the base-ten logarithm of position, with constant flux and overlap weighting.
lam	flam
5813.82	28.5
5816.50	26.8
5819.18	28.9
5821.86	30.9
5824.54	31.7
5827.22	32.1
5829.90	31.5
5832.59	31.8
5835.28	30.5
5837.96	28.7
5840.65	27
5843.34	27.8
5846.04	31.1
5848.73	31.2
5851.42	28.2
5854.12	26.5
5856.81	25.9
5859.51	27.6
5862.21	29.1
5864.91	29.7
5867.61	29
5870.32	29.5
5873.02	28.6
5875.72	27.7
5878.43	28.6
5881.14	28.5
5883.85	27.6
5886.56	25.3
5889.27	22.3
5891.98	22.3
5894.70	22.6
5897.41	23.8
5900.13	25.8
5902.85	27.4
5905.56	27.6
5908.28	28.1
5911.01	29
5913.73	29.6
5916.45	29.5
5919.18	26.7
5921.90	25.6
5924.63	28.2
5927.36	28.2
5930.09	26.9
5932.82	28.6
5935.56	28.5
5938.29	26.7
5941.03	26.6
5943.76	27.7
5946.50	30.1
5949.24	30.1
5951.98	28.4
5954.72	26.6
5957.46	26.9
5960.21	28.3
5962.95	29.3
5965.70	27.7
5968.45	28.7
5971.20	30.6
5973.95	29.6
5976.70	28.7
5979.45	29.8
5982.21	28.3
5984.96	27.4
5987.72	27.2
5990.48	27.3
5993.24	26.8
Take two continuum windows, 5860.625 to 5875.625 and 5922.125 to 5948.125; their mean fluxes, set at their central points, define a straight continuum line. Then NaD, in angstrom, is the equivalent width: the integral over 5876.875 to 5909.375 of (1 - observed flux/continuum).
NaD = 3.2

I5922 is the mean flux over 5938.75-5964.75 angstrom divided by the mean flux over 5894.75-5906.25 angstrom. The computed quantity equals 1.10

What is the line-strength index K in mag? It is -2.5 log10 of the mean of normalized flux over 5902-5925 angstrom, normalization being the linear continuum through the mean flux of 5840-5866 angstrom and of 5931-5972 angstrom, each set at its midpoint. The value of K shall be 0.01 mag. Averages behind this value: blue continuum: 28.4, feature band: 28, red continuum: 28.3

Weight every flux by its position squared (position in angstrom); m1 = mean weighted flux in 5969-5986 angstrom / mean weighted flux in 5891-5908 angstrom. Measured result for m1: 1.2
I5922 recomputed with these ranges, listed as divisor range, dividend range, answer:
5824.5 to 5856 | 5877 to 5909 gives 0.87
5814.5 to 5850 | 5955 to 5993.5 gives 0.94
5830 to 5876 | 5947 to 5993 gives 0.98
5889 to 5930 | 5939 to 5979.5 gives 1.07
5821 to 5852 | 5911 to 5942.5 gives 0.92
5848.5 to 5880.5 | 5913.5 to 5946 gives 0.98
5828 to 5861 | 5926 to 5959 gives 0.96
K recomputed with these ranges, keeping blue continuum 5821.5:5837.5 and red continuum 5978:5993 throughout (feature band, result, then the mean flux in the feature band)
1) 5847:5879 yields 0.08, 28.5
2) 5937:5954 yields 0.02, 28.2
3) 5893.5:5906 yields 0.18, 25.3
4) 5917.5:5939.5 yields 0.06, 27.5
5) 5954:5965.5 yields 0.02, 27.8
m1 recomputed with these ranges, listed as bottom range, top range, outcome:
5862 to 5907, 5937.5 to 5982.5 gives 1.09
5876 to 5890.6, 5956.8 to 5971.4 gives 1.10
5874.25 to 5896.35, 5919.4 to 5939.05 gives 1.09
